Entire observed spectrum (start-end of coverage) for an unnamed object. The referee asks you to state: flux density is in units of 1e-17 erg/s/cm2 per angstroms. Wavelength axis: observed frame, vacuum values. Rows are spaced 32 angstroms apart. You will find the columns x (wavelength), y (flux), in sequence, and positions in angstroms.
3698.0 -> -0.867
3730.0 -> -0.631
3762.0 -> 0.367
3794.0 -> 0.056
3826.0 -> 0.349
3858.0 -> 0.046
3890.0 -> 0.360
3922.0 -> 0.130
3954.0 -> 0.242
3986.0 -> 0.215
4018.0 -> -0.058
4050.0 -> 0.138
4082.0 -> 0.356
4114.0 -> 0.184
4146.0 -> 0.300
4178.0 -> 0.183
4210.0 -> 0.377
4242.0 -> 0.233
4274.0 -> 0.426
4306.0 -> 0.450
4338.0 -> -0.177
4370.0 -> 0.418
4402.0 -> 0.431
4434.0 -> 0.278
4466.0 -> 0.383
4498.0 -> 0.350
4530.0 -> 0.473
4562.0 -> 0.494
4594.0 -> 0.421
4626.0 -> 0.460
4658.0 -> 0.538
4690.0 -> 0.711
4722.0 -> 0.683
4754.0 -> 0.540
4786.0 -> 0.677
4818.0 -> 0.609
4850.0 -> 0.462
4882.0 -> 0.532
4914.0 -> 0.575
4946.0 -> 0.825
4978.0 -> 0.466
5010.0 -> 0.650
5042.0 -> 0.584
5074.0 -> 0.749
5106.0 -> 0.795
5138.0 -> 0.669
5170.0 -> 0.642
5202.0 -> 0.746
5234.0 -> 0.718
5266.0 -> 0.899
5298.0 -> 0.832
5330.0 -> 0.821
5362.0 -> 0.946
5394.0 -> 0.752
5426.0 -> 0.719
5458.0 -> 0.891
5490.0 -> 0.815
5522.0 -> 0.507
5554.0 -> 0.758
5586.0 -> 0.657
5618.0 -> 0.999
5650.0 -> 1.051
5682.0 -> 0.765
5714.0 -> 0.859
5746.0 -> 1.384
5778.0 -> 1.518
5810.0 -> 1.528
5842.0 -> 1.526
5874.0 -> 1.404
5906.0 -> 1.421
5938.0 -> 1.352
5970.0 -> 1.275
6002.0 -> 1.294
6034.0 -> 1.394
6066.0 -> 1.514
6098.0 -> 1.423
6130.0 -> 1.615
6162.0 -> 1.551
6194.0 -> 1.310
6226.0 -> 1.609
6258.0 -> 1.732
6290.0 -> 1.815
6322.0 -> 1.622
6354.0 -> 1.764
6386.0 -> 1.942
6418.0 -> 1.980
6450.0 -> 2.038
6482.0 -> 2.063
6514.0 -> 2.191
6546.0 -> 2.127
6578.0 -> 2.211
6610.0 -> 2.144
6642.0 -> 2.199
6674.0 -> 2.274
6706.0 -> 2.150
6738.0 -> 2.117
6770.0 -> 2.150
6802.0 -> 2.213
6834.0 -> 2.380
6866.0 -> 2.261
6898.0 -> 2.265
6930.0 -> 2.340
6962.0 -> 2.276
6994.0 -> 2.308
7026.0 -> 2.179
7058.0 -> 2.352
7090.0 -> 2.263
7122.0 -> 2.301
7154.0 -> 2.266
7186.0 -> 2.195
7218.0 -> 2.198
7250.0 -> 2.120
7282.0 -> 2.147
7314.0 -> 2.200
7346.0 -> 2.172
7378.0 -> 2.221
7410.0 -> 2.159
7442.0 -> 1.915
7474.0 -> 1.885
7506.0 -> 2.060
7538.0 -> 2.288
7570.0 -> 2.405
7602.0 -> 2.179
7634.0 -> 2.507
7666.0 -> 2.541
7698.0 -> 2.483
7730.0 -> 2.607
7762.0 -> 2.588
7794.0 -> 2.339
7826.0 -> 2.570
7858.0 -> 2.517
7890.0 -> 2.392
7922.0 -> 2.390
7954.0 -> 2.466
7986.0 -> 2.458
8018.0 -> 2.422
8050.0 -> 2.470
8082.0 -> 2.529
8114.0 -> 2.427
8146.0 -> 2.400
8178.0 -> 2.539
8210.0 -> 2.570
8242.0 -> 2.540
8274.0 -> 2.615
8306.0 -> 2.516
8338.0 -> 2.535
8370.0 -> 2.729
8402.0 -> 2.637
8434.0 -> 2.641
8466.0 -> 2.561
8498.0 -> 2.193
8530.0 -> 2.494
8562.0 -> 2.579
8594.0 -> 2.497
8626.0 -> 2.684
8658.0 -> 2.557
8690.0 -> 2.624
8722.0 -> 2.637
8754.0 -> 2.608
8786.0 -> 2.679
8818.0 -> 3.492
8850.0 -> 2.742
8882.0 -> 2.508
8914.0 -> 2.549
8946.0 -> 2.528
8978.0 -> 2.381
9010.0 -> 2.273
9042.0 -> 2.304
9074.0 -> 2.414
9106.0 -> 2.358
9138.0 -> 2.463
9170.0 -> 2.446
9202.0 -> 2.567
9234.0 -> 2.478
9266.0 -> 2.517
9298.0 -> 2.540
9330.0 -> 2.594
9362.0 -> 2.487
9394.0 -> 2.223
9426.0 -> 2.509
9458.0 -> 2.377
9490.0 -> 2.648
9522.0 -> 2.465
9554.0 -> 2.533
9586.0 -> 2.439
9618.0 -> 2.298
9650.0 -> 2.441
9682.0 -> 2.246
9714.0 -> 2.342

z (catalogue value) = 0.44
